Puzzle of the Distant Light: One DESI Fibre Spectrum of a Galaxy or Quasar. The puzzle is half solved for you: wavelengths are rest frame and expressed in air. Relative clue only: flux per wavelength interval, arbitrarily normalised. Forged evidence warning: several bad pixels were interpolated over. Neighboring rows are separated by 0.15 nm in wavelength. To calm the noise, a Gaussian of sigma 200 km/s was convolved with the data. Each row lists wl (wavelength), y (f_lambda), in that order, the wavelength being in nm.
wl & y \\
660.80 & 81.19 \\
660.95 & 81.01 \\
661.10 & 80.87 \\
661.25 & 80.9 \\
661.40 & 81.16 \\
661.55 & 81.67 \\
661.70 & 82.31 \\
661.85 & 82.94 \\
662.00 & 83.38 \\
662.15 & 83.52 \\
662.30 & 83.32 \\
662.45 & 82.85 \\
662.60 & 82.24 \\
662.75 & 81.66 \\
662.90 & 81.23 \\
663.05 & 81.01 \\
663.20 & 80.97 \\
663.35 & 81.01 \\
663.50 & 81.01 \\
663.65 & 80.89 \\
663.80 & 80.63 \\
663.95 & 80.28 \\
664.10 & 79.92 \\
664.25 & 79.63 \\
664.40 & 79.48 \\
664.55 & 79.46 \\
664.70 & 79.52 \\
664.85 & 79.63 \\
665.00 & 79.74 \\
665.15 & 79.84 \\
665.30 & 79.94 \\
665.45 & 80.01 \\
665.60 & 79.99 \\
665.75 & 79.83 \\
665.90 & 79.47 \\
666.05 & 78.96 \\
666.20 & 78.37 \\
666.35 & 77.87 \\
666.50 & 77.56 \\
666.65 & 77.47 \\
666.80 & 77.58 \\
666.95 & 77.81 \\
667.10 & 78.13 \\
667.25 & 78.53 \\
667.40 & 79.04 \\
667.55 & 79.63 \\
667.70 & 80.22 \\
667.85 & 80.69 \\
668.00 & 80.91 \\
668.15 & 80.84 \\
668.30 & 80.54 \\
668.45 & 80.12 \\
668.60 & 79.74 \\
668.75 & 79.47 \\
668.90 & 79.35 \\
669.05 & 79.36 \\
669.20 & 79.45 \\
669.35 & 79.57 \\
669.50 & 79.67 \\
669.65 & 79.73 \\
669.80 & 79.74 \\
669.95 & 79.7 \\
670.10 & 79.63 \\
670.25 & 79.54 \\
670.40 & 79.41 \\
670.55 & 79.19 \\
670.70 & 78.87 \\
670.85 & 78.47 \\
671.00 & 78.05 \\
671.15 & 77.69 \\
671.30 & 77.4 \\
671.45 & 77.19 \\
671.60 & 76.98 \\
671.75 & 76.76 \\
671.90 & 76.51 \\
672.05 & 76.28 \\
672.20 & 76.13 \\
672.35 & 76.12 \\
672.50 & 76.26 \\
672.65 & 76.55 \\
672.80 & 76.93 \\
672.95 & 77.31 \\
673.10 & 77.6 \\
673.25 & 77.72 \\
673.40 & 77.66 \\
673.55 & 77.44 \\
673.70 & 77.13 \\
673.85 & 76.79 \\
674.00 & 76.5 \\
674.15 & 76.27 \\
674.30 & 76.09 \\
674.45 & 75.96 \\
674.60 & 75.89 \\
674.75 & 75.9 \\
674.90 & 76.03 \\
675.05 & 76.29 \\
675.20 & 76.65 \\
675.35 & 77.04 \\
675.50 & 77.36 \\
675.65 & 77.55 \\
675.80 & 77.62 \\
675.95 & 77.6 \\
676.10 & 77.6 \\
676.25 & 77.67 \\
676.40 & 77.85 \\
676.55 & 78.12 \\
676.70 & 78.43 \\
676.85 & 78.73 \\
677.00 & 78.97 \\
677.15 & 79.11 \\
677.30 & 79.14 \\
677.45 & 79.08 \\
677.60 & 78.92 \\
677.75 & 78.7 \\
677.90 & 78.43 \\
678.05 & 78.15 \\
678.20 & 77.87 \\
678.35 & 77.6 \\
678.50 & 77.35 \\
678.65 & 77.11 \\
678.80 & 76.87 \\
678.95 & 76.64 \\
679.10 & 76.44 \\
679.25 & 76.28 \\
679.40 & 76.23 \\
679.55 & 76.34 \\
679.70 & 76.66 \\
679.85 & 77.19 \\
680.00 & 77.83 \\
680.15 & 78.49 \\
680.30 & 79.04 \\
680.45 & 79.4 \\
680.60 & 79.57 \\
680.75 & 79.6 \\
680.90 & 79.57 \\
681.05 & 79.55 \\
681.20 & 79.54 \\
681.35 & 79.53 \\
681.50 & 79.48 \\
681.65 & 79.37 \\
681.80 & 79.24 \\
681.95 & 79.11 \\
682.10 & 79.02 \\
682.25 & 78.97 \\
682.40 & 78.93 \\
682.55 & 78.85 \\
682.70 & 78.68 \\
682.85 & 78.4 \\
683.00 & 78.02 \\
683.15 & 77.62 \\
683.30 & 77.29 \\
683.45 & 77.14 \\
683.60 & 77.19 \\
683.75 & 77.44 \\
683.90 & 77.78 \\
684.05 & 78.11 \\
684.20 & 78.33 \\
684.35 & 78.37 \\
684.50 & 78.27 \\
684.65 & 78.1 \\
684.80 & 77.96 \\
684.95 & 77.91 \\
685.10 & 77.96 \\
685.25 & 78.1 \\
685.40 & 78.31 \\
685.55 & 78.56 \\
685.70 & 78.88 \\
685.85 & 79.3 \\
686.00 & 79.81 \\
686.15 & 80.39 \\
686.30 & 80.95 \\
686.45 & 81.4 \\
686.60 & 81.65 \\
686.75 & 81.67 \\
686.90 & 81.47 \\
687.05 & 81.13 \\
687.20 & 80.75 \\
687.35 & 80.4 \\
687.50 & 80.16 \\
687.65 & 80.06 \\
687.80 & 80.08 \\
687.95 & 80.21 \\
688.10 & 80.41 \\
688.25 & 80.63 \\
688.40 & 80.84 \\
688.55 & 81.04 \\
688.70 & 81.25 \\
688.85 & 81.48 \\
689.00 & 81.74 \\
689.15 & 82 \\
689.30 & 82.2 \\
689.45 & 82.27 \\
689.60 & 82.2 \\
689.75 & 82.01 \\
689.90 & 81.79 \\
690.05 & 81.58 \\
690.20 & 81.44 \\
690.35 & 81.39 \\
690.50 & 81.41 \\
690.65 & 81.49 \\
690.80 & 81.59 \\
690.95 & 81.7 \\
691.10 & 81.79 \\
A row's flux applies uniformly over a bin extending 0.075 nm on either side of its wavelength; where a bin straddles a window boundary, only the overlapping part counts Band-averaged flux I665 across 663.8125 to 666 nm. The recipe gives 79.8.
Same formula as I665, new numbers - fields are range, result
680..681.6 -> 79.3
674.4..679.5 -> 77.5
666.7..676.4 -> 78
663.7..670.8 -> 79.4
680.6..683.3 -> 79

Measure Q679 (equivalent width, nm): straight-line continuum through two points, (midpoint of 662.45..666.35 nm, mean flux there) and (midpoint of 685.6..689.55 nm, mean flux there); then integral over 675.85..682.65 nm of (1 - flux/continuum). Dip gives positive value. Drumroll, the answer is 0.19 nm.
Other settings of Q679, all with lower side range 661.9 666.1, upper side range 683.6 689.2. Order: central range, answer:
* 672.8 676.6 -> 0.15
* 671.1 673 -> 0.09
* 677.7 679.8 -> 0.08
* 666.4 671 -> 0.07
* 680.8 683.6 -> 0.04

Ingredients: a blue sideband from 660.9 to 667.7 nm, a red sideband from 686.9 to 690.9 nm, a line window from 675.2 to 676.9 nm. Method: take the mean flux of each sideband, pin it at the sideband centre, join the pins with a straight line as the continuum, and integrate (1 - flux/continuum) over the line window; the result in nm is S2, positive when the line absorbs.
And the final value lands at 0.06 nm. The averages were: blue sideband 80.3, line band 77.7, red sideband 81.2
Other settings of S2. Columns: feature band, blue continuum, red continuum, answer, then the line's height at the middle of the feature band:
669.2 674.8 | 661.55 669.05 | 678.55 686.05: 0.13 nm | 79.4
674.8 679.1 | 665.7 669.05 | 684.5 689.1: 0.10 nm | 79.6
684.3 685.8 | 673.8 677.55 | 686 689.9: 0.04 nm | 80.2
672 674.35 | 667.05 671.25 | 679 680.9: 0.06 nm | 78.9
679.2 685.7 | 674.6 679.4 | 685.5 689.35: 0.07 nm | 79.2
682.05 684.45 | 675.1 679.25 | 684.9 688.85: 0.04 nm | 79.3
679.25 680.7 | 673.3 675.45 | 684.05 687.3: 0.00 nm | 78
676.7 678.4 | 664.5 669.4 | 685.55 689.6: 0.03 nm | 80.1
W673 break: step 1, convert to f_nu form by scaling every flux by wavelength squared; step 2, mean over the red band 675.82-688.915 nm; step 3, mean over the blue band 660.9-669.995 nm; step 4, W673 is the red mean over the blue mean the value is 1.03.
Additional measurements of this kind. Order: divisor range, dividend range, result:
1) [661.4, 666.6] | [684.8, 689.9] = 1.07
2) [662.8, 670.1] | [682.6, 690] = 1.06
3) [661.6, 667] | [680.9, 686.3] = 1.04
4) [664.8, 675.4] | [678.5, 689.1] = 1.05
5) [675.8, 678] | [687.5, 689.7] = 1.07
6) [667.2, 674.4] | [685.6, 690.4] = 1.09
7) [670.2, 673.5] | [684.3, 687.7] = 1.07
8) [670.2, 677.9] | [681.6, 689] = 1.06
